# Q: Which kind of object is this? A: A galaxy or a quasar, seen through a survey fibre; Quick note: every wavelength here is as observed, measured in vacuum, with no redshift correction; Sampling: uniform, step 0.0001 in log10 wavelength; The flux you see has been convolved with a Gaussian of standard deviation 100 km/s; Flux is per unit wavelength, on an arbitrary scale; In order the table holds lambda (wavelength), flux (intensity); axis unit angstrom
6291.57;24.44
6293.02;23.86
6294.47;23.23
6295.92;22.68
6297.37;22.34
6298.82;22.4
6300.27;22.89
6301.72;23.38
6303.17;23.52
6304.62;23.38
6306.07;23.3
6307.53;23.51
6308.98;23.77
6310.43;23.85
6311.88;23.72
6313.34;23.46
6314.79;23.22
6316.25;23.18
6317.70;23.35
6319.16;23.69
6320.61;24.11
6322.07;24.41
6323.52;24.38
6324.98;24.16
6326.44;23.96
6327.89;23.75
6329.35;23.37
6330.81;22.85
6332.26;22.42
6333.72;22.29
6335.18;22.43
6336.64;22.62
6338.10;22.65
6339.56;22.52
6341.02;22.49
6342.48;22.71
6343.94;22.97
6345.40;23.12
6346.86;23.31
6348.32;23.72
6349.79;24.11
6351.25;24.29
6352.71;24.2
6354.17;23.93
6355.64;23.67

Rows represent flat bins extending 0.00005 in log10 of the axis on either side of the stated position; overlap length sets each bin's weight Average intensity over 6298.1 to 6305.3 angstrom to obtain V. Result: 23.1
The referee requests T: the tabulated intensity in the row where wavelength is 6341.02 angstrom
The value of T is 22.49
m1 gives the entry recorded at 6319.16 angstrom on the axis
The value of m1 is 23.69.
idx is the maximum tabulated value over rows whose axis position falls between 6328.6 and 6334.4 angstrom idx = 23.37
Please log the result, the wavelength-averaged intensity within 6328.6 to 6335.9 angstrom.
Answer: 22.7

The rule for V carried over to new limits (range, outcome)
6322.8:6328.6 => 24.1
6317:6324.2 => 24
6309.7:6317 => 23.5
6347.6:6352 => 24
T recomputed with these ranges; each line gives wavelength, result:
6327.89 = 23.75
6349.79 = 24.11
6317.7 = 23.35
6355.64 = 23.67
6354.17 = 23.93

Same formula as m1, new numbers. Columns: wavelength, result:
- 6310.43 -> 23.85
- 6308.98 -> 23.77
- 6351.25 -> 24.29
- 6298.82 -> 22.4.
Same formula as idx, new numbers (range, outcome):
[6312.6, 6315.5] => 23.46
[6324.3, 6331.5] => 24.16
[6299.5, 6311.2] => 23.85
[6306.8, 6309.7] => 23.77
